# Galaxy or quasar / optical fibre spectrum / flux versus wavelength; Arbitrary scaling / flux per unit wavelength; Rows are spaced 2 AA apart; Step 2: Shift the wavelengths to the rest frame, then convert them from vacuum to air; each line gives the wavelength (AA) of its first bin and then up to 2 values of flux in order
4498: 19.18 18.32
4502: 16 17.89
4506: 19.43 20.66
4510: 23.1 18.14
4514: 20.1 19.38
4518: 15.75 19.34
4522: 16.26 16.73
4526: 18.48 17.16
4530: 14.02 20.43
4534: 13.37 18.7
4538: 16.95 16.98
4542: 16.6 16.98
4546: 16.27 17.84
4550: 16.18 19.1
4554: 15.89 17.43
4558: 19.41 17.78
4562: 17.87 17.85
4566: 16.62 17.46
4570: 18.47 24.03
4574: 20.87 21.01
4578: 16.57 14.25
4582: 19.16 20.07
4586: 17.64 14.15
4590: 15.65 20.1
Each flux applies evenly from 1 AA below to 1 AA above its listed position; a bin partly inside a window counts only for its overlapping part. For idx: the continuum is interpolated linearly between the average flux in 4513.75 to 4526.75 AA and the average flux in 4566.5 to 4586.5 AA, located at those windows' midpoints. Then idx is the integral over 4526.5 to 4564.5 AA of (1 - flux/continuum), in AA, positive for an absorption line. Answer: 2.4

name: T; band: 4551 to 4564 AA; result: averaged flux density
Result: 17.9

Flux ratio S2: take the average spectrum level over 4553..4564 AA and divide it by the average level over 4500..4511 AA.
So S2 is 0.92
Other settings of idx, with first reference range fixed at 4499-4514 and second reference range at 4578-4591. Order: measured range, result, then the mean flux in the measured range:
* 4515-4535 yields 1.6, 17.1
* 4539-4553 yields 0.6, 17.1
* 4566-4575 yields -1.4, 19.8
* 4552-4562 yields -0.1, 17.8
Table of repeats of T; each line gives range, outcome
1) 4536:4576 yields 18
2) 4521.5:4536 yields 16.8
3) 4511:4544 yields 17.4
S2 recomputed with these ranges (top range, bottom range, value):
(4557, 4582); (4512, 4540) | 1.06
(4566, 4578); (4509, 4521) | 1.02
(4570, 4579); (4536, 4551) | 1.20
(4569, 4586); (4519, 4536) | 1.12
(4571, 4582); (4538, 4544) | 1.15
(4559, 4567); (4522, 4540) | 1.03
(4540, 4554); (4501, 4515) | 0.88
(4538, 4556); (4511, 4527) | 0.94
